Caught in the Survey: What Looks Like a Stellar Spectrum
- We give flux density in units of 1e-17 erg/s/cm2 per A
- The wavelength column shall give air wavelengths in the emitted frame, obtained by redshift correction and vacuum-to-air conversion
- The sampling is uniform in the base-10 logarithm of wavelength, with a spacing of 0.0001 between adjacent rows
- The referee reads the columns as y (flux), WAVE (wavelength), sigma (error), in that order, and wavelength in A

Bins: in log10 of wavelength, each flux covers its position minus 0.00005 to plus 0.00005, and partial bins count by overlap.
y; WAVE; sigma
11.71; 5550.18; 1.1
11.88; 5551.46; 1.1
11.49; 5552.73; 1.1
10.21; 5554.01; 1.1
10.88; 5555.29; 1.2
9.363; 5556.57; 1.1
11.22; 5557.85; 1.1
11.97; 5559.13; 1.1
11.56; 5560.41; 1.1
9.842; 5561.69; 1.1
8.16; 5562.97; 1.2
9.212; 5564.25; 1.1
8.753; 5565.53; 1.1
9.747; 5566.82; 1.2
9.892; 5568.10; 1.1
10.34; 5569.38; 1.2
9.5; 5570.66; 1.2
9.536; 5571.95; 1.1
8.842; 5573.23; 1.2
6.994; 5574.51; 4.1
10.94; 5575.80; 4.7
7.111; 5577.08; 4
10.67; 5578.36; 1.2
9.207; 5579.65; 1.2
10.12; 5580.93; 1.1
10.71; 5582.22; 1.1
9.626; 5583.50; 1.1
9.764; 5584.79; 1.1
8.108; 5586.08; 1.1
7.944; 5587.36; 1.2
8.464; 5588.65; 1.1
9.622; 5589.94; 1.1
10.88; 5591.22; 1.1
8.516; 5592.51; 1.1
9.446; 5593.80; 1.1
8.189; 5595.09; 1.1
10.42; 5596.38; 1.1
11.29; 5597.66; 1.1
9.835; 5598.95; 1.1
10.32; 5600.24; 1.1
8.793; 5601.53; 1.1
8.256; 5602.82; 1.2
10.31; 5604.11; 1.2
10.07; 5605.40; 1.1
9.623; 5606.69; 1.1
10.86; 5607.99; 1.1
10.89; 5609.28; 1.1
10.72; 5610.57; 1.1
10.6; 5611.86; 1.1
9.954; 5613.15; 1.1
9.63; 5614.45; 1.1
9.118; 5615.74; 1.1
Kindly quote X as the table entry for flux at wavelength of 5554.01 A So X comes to 10.21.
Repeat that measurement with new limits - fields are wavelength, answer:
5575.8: 10.94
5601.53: 8.793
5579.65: 9.207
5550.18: 11.71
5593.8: 9.446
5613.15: 9.954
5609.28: 10.89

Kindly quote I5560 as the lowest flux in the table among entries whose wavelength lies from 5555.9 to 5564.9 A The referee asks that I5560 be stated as 8.16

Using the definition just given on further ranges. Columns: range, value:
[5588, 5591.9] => 8.464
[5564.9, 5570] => 8.753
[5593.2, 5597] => 8.189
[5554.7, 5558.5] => 9.363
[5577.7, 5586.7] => 8.108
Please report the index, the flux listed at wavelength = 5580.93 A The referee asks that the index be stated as 10.12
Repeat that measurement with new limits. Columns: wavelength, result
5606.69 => 9.623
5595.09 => 8.189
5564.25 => 9.212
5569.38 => 10.34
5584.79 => 9.764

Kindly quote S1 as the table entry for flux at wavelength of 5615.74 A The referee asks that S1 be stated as 9.118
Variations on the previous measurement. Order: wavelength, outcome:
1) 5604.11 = 10.31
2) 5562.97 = 8.16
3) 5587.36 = 7.944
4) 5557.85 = 11.22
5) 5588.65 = 8.464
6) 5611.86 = 10.6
